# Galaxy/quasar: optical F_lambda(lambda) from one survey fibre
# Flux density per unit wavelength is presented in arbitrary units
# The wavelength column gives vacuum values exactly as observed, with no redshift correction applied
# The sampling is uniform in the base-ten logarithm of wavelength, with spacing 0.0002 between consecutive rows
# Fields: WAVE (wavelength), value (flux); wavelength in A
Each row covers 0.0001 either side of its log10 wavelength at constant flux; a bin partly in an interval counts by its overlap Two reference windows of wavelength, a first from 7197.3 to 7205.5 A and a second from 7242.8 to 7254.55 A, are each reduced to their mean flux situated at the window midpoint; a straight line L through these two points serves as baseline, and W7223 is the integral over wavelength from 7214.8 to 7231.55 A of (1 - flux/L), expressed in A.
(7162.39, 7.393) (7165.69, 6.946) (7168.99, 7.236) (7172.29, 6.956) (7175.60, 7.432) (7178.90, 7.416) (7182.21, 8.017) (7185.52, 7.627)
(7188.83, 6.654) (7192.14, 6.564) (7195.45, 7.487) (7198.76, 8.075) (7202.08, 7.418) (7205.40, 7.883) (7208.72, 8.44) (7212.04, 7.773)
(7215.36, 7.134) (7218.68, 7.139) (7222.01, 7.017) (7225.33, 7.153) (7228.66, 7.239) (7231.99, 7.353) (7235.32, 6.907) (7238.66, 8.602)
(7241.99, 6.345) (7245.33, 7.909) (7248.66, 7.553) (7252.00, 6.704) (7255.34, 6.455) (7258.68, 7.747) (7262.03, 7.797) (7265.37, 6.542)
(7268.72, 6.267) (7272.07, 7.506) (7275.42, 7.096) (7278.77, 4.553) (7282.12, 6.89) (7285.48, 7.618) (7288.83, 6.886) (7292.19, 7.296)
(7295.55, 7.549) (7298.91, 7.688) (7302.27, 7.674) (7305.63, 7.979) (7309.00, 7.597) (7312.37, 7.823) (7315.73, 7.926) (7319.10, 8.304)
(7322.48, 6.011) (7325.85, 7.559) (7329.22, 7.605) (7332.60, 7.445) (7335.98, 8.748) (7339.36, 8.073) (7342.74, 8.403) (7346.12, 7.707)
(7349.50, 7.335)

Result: 0.8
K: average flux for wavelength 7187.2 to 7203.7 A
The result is 7.24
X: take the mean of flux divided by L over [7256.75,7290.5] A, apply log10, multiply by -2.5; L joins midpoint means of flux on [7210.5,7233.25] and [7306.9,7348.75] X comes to 0.09 mag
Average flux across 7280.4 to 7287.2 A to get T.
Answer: 7.24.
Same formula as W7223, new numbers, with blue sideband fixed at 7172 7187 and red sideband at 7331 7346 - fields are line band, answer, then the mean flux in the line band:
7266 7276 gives 1.2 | 6.89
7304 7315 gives 0.3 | 7.81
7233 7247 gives 0.6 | 7.44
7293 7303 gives 0.5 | 7.6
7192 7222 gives 0.3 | 7.57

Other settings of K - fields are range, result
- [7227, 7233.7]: 7.29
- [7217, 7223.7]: 7.08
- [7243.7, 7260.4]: 7.27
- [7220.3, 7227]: 7.09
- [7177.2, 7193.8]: 7.26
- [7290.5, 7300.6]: 7.51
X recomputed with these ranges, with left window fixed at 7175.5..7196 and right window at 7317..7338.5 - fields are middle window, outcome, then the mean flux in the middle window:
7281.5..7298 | 0.04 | 7.29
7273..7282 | 0.22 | 6.15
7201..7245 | -0.01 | 7.43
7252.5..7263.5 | 0.03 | 7.26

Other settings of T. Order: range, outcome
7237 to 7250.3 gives 7.61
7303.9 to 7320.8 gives 7.92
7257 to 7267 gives 7.36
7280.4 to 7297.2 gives 7.24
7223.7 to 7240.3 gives 7.45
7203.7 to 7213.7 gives 8.03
